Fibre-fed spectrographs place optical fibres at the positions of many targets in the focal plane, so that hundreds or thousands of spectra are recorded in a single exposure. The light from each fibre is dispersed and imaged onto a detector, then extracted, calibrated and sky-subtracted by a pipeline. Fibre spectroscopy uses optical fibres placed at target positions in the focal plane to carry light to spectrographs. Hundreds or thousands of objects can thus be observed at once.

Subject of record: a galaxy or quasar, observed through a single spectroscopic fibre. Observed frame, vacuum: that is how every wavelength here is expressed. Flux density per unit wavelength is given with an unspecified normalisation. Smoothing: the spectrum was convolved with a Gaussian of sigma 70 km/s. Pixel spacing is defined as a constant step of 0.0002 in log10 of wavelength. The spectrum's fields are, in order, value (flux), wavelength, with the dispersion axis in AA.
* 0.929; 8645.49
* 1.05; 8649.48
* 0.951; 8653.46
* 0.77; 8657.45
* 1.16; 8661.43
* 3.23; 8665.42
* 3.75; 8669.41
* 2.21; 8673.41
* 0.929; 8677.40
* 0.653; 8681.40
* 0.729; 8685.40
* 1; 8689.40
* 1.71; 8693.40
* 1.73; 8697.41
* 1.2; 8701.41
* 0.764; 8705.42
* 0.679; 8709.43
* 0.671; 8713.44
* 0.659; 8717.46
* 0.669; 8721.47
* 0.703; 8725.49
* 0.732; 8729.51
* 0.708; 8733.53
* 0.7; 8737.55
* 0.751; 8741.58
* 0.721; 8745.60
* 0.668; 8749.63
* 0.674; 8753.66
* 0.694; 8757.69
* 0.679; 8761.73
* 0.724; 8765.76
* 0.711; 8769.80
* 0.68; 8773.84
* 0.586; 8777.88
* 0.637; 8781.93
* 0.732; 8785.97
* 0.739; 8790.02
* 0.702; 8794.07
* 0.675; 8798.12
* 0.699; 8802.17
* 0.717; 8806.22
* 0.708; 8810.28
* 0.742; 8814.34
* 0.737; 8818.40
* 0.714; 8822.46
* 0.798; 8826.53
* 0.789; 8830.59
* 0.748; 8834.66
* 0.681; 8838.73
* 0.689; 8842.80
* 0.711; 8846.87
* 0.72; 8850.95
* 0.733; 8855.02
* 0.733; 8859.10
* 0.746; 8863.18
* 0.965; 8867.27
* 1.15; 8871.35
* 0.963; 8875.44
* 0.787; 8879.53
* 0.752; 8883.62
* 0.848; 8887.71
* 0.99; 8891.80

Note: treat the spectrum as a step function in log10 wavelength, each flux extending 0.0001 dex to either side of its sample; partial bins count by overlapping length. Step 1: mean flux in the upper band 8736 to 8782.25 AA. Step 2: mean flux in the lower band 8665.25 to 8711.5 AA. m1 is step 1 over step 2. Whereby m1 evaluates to 0.5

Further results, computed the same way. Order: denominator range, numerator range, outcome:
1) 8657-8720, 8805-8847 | 0.53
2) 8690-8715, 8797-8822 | 0.63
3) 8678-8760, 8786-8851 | 0.86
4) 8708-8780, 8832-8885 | 1.16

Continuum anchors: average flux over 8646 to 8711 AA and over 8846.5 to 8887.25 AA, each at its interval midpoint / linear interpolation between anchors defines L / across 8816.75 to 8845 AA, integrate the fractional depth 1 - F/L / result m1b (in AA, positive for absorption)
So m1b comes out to 6.1 AA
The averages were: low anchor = 1.4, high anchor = 0.832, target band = 0.736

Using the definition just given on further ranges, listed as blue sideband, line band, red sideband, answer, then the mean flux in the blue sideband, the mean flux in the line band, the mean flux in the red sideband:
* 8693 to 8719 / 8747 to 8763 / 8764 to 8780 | 1.74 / 1.03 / 0.68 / 0.674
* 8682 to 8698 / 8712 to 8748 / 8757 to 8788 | 9.13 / 1.2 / 0.702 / 0.68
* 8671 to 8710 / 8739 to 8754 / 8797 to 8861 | 4.52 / 1.2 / 0.707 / 0.725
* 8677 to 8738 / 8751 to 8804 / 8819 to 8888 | 9.93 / 0.893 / 0.687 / 0.793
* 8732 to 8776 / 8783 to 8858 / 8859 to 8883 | 8.02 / 0.701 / 0.723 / 0.895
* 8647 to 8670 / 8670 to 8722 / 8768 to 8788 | 9.79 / 1.68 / 1.13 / 0.669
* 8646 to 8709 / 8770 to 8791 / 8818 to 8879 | 7.41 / 1.42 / 0.675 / 0.793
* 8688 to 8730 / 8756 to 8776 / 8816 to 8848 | 3.74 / 0.963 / 0.697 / 0.734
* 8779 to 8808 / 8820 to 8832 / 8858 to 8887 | 0.08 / 0.697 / 0.765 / 0.874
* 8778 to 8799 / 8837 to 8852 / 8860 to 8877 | 2.87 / 0.688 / 0.699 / 0.941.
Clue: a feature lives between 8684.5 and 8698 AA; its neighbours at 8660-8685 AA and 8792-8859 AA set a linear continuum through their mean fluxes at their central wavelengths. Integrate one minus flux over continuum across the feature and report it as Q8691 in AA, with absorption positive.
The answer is 3.6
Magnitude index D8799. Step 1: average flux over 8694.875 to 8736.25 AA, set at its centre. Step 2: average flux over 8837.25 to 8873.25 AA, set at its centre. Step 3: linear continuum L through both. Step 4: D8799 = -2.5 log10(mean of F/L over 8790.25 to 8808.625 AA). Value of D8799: 0.167 mag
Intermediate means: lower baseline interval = 0.86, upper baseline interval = 0.793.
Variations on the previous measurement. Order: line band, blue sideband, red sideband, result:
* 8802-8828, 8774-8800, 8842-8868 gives -0.04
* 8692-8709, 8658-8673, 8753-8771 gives 0.41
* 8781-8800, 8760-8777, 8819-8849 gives 0.01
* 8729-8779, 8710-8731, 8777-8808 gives -0.01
